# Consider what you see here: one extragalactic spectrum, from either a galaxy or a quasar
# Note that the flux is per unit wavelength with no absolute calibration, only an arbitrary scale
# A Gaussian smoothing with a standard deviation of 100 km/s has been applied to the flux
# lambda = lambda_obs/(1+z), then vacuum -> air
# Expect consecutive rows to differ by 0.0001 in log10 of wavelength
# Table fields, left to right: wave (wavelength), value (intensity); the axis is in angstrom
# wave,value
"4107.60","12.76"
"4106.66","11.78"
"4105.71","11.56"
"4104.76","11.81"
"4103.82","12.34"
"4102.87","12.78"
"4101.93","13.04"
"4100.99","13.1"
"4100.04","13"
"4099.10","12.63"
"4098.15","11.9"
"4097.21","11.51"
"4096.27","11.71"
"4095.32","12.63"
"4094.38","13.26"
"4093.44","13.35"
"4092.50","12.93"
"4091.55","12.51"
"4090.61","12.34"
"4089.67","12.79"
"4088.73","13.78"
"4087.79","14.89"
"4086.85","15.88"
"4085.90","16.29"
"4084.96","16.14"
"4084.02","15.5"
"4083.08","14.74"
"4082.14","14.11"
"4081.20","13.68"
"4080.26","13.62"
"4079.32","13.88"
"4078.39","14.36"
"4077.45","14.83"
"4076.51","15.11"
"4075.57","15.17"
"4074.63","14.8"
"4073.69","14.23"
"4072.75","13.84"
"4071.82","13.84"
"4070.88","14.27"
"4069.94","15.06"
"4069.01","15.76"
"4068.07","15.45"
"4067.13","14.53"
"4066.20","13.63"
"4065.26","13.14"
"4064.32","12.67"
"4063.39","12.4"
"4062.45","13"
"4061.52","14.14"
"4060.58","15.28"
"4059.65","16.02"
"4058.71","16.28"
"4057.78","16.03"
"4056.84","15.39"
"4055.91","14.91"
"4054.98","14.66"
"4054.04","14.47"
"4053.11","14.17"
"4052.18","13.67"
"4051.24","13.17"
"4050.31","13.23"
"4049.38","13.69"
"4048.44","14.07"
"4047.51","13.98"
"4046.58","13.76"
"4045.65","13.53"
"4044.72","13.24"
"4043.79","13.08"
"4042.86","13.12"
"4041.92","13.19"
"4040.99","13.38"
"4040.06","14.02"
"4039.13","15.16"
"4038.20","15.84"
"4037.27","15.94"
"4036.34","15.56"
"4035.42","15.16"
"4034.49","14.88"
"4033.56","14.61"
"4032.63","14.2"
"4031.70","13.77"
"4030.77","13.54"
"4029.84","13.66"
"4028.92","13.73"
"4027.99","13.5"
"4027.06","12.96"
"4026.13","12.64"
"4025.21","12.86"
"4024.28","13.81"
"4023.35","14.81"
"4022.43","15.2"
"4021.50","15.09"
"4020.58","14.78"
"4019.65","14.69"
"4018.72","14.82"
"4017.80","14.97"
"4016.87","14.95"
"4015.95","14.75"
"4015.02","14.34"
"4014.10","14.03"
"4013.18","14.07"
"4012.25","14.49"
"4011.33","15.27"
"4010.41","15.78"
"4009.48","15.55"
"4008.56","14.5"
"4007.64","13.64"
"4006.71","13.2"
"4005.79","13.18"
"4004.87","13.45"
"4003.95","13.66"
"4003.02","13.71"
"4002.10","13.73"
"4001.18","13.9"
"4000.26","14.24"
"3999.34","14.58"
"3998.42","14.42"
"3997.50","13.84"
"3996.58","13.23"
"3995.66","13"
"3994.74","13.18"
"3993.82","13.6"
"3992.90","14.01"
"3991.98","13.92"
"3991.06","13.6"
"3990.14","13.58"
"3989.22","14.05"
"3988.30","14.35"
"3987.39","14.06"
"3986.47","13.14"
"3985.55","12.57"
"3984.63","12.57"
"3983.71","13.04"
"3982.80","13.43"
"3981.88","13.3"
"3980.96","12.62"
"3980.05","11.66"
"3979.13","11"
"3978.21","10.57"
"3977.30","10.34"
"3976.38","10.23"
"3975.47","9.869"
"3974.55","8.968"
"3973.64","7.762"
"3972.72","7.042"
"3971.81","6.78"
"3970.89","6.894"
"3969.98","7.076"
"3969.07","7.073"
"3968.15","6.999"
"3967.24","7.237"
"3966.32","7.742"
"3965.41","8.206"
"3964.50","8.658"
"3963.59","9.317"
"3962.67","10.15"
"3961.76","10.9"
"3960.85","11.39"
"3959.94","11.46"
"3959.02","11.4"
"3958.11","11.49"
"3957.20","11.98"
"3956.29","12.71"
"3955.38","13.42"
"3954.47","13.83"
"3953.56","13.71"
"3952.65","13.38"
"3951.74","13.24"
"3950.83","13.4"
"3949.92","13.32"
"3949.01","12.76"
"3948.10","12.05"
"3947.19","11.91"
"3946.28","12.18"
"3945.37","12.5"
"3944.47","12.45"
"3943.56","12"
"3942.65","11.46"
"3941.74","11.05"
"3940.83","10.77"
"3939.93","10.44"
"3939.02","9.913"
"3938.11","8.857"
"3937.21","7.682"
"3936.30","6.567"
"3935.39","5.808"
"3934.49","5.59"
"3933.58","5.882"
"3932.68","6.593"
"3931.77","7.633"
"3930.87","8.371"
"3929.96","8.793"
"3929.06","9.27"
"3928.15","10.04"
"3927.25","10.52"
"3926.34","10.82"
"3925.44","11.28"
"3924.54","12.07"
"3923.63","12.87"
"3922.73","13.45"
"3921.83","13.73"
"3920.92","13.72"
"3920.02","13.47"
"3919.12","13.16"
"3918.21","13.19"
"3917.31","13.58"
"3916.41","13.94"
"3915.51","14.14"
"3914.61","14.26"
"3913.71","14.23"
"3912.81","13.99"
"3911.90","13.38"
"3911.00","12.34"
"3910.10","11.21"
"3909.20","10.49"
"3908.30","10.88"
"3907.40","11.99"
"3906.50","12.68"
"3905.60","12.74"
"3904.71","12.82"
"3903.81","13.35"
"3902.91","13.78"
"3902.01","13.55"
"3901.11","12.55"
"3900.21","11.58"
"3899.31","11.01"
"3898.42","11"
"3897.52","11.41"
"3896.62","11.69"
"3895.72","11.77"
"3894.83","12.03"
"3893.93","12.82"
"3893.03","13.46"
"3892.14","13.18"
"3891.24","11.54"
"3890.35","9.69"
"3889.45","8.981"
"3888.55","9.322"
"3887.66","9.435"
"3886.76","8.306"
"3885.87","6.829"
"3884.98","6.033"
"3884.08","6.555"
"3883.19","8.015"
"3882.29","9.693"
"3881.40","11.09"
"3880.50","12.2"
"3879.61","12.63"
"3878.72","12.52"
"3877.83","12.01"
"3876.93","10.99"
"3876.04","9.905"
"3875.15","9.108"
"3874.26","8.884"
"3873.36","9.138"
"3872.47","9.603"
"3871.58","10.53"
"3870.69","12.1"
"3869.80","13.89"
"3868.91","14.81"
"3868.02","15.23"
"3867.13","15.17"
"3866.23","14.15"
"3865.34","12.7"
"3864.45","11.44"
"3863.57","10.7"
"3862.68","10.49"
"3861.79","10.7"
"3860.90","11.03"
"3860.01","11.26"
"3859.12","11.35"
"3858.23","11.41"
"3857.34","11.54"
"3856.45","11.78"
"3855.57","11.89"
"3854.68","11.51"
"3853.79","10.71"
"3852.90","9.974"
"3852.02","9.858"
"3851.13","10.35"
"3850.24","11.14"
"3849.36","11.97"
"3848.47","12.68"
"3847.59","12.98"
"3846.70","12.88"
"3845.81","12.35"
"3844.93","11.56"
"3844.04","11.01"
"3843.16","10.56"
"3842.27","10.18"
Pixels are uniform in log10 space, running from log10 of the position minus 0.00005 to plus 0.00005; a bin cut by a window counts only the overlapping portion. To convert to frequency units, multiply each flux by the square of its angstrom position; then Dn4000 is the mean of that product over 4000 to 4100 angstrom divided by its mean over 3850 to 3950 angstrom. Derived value 1.4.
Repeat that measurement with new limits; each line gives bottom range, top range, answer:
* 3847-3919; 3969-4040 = 1.22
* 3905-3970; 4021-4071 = 1.35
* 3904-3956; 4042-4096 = 1.32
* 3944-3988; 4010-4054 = 1.33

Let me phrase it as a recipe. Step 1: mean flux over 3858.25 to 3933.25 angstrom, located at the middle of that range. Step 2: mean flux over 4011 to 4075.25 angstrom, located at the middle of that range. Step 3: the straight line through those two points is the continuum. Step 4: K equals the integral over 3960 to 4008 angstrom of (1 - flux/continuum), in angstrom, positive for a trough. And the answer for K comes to 5.8 angstrom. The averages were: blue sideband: 11.5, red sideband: 14.3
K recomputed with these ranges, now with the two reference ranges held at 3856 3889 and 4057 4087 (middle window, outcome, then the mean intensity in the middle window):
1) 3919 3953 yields 3.8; 10.7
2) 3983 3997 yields -0.4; 13.5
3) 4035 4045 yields -0.2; 14.4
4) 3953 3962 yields 0.1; 12.3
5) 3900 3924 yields -2.9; 13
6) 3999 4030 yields -1.5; 14.2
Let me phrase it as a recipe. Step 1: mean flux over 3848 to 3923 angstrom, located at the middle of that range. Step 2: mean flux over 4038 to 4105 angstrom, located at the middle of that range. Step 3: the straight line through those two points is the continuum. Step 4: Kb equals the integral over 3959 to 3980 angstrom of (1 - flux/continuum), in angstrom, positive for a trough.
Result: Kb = 6.09 angstrom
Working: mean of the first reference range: 11.7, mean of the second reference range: 13.9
